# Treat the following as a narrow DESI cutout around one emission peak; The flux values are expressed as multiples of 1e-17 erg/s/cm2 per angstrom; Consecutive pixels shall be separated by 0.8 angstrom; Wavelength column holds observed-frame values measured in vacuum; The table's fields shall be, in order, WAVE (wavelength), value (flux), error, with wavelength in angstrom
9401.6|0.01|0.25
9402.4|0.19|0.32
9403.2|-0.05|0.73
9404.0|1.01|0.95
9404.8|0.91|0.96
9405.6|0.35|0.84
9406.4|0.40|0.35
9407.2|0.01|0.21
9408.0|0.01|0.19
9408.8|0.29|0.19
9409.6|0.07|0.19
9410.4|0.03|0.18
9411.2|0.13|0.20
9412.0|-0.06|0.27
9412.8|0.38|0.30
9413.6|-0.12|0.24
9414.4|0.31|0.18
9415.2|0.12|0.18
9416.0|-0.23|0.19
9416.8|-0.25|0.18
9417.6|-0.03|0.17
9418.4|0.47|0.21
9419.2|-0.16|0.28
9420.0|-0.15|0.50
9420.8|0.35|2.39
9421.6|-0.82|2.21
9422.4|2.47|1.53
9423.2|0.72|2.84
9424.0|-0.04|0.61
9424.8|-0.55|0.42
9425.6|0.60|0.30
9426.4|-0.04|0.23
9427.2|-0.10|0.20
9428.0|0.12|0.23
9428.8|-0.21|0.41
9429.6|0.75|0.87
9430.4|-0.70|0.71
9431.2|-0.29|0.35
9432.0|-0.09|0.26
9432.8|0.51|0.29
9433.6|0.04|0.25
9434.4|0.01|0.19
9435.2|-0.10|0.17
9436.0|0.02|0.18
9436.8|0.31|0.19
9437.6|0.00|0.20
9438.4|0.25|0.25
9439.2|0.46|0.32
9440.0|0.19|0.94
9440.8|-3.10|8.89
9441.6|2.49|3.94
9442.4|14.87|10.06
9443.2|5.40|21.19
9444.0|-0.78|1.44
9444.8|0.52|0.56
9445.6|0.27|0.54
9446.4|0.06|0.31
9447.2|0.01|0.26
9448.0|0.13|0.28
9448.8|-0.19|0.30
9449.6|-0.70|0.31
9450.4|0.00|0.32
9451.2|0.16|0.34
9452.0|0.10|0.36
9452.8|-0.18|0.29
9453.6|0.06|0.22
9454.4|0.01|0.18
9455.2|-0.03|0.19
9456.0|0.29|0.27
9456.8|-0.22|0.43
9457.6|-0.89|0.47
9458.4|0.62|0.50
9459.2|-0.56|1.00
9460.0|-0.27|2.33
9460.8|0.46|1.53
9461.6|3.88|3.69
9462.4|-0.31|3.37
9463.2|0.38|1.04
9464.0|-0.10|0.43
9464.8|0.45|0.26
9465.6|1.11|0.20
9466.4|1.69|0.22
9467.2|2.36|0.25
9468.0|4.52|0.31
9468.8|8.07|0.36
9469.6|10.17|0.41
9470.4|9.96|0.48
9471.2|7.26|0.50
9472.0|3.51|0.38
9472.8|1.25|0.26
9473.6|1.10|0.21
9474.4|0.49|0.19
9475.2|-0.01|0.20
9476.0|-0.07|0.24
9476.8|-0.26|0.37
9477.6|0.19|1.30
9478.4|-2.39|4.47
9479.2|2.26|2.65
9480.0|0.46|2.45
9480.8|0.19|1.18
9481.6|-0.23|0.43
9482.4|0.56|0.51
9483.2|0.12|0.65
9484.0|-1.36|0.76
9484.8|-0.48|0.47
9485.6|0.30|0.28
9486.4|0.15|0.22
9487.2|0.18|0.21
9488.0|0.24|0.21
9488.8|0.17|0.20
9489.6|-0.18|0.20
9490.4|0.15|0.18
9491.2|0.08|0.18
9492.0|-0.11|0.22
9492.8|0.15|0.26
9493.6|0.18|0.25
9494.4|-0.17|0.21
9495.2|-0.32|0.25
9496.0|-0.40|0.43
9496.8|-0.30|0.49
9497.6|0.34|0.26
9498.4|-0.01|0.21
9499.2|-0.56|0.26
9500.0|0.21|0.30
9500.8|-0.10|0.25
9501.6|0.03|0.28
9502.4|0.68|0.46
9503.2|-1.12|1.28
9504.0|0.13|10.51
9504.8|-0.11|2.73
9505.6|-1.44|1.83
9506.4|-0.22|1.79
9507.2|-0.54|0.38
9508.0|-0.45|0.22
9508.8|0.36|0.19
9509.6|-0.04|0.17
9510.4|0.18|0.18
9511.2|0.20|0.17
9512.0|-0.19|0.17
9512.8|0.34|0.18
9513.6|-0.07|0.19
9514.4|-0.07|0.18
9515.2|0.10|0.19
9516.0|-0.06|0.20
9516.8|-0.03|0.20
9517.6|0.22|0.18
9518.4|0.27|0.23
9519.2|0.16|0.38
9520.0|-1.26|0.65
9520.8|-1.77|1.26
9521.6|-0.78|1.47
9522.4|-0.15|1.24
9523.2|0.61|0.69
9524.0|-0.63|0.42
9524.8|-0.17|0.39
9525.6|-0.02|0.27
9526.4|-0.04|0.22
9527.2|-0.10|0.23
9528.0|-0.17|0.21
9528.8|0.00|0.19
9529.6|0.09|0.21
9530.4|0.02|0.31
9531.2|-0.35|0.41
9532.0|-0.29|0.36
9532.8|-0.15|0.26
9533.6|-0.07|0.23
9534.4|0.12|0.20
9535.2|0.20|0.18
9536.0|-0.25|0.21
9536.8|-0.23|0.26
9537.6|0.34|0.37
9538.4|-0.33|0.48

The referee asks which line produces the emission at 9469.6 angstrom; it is [O III]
